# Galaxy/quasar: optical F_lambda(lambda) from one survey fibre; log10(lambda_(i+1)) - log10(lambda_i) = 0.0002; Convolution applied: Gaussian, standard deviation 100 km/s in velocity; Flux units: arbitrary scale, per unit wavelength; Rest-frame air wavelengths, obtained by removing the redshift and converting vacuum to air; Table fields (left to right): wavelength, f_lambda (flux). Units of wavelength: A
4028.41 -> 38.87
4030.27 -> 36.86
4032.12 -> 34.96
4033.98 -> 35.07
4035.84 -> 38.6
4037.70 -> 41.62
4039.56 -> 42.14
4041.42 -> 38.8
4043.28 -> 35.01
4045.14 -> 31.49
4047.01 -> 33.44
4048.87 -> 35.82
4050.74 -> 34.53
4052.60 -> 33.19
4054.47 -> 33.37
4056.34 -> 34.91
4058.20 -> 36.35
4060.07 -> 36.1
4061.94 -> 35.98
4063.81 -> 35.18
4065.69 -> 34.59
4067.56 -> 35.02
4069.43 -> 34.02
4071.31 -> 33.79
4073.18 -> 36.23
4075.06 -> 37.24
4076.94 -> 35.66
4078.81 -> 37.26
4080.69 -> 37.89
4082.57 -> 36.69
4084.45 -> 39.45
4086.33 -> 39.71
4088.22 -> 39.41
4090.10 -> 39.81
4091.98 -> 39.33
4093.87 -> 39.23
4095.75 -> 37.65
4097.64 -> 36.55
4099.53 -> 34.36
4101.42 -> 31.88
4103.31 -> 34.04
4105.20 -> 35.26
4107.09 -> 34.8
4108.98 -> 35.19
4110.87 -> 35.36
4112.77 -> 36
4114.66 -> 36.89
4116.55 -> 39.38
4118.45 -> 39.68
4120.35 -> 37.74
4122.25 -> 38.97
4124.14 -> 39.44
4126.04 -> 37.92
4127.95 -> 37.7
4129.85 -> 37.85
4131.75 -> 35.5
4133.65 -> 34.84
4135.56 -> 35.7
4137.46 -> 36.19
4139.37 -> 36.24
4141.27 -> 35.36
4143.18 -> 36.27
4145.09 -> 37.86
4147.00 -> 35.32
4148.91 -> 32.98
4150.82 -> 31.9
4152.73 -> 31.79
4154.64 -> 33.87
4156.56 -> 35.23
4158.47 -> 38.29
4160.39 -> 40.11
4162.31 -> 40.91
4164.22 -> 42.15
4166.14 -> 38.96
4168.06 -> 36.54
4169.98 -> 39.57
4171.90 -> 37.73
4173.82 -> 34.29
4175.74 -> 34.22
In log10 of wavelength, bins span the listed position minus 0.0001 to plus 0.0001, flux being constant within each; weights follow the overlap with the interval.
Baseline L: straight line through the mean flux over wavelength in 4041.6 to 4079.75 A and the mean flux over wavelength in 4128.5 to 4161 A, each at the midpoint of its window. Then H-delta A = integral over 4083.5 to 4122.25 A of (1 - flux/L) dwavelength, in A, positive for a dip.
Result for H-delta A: -2.0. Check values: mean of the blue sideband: 35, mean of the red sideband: 35.6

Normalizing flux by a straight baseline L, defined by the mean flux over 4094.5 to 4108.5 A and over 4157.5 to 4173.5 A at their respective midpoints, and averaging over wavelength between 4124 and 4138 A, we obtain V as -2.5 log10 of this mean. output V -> 0.004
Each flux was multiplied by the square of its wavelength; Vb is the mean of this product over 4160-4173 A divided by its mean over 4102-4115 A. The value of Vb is 1.1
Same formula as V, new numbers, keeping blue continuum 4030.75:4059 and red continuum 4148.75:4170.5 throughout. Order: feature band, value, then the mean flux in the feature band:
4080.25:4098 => -0.07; 38.7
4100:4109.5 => 0.07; 34.2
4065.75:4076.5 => 0.03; 35.2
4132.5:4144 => 0.03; 35.8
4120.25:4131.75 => -0.04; 38.1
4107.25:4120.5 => -0.01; 37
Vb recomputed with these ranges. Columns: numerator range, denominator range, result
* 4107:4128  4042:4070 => 1.12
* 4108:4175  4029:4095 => 1.05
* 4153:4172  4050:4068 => 1.15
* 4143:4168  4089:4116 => 1.04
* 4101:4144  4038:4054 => 1.06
